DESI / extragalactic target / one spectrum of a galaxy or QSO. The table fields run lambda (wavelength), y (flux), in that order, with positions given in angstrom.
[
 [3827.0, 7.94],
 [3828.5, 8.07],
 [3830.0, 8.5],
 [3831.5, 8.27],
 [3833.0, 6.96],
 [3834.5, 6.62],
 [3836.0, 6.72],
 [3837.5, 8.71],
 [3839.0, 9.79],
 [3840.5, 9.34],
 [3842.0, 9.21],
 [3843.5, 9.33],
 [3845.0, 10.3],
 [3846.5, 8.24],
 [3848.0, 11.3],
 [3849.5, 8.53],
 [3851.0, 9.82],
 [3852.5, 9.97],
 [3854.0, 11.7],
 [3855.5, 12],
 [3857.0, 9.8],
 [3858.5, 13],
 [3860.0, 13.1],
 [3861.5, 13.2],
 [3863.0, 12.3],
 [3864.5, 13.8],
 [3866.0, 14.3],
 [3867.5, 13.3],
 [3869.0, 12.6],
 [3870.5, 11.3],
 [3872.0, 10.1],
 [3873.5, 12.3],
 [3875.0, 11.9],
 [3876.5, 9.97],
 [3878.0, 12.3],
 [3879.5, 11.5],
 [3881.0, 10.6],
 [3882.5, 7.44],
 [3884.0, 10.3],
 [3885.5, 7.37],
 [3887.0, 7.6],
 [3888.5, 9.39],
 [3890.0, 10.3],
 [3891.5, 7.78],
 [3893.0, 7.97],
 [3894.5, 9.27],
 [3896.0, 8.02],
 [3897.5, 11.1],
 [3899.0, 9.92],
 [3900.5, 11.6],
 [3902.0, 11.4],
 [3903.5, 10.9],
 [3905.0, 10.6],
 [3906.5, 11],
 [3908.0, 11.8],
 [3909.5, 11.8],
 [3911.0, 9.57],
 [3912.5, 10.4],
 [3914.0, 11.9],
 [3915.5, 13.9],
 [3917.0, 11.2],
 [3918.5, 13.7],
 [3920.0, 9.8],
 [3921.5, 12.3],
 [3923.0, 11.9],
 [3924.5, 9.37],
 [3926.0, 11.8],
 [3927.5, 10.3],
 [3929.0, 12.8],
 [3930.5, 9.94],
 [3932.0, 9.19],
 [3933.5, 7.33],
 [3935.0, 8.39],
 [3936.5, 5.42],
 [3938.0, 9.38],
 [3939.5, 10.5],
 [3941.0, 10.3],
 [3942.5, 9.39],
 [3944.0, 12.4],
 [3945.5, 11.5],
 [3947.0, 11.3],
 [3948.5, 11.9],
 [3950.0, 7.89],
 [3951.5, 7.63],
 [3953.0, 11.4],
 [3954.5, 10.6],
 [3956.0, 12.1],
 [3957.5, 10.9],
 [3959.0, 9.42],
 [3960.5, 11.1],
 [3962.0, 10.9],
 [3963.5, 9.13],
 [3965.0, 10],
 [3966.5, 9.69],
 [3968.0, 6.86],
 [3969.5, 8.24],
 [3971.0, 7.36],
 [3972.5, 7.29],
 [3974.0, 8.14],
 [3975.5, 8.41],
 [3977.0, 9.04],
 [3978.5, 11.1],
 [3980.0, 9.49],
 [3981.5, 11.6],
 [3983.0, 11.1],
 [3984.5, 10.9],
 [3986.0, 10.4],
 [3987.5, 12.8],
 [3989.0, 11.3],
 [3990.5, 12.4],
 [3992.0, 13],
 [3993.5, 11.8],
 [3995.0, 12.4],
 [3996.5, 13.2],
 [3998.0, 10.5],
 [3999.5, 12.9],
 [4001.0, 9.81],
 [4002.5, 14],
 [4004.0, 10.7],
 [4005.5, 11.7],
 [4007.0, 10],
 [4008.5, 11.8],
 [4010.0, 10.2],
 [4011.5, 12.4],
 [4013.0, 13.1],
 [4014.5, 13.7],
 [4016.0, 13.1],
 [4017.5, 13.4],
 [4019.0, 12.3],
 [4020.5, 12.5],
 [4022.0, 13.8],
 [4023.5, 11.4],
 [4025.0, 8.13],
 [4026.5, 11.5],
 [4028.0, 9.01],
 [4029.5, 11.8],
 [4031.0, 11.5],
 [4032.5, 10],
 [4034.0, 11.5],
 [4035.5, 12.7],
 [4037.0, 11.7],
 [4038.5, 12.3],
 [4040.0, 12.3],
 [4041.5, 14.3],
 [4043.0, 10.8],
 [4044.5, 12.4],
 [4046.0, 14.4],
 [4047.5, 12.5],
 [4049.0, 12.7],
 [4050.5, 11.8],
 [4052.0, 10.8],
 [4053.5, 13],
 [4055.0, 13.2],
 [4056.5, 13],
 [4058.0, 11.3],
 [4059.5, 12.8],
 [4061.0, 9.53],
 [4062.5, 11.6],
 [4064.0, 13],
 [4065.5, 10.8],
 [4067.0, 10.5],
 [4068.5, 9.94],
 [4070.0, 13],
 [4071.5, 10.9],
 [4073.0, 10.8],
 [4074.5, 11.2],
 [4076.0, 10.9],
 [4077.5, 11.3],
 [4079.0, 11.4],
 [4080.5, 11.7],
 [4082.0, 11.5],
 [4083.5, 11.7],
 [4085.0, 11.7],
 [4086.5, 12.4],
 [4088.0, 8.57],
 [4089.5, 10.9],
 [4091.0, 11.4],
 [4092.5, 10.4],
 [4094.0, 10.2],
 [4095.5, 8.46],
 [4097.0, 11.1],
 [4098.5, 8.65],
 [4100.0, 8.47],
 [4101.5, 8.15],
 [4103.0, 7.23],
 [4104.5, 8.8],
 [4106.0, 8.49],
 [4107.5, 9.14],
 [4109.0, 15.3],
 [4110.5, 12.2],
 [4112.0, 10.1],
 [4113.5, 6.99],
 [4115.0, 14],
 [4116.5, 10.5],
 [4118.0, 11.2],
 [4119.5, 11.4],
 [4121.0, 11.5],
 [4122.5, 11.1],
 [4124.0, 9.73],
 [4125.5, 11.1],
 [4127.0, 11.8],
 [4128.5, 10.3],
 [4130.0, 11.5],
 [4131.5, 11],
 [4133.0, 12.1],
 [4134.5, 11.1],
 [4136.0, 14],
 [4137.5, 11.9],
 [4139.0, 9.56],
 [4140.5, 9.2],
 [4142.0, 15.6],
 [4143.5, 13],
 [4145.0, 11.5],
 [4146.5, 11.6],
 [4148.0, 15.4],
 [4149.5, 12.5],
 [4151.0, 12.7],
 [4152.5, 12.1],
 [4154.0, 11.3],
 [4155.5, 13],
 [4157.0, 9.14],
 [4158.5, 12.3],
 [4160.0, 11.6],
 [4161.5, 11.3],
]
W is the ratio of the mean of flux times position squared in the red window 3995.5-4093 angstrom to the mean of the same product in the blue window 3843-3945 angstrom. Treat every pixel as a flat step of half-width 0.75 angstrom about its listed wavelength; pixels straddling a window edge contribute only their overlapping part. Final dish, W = 1.19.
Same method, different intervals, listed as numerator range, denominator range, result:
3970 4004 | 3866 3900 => 1.12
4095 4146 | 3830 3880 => 1.16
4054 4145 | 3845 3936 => 1.14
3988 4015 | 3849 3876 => 1.08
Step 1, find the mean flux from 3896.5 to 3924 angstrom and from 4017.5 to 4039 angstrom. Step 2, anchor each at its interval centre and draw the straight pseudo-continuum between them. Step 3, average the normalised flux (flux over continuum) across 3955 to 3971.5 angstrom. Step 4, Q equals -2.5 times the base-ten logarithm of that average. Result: 0.18 mag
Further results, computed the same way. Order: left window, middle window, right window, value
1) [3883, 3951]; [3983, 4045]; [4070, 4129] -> -0.14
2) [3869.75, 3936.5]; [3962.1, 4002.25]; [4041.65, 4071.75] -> 0.08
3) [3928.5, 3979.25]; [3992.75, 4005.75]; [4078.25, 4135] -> -0.20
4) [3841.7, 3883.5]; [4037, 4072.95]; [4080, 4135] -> -0.12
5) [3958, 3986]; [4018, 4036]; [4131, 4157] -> -0.10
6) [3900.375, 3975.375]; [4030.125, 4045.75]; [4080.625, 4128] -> -0.16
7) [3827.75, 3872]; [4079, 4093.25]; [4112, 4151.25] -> 0.02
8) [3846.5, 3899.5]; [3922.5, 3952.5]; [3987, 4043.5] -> 0.13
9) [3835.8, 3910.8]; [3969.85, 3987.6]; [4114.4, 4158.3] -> 0.14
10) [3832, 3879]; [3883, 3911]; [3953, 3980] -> 0.04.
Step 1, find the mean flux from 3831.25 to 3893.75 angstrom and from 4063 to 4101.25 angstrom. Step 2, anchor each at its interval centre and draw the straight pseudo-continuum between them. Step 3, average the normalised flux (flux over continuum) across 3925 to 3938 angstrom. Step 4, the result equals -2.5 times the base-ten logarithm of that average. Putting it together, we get 0.11 mag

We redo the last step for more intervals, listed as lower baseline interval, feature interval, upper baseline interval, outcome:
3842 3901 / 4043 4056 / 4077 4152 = -0.15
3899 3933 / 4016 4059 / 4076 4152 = -0.09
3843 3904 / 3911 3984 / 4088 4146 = 0.06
